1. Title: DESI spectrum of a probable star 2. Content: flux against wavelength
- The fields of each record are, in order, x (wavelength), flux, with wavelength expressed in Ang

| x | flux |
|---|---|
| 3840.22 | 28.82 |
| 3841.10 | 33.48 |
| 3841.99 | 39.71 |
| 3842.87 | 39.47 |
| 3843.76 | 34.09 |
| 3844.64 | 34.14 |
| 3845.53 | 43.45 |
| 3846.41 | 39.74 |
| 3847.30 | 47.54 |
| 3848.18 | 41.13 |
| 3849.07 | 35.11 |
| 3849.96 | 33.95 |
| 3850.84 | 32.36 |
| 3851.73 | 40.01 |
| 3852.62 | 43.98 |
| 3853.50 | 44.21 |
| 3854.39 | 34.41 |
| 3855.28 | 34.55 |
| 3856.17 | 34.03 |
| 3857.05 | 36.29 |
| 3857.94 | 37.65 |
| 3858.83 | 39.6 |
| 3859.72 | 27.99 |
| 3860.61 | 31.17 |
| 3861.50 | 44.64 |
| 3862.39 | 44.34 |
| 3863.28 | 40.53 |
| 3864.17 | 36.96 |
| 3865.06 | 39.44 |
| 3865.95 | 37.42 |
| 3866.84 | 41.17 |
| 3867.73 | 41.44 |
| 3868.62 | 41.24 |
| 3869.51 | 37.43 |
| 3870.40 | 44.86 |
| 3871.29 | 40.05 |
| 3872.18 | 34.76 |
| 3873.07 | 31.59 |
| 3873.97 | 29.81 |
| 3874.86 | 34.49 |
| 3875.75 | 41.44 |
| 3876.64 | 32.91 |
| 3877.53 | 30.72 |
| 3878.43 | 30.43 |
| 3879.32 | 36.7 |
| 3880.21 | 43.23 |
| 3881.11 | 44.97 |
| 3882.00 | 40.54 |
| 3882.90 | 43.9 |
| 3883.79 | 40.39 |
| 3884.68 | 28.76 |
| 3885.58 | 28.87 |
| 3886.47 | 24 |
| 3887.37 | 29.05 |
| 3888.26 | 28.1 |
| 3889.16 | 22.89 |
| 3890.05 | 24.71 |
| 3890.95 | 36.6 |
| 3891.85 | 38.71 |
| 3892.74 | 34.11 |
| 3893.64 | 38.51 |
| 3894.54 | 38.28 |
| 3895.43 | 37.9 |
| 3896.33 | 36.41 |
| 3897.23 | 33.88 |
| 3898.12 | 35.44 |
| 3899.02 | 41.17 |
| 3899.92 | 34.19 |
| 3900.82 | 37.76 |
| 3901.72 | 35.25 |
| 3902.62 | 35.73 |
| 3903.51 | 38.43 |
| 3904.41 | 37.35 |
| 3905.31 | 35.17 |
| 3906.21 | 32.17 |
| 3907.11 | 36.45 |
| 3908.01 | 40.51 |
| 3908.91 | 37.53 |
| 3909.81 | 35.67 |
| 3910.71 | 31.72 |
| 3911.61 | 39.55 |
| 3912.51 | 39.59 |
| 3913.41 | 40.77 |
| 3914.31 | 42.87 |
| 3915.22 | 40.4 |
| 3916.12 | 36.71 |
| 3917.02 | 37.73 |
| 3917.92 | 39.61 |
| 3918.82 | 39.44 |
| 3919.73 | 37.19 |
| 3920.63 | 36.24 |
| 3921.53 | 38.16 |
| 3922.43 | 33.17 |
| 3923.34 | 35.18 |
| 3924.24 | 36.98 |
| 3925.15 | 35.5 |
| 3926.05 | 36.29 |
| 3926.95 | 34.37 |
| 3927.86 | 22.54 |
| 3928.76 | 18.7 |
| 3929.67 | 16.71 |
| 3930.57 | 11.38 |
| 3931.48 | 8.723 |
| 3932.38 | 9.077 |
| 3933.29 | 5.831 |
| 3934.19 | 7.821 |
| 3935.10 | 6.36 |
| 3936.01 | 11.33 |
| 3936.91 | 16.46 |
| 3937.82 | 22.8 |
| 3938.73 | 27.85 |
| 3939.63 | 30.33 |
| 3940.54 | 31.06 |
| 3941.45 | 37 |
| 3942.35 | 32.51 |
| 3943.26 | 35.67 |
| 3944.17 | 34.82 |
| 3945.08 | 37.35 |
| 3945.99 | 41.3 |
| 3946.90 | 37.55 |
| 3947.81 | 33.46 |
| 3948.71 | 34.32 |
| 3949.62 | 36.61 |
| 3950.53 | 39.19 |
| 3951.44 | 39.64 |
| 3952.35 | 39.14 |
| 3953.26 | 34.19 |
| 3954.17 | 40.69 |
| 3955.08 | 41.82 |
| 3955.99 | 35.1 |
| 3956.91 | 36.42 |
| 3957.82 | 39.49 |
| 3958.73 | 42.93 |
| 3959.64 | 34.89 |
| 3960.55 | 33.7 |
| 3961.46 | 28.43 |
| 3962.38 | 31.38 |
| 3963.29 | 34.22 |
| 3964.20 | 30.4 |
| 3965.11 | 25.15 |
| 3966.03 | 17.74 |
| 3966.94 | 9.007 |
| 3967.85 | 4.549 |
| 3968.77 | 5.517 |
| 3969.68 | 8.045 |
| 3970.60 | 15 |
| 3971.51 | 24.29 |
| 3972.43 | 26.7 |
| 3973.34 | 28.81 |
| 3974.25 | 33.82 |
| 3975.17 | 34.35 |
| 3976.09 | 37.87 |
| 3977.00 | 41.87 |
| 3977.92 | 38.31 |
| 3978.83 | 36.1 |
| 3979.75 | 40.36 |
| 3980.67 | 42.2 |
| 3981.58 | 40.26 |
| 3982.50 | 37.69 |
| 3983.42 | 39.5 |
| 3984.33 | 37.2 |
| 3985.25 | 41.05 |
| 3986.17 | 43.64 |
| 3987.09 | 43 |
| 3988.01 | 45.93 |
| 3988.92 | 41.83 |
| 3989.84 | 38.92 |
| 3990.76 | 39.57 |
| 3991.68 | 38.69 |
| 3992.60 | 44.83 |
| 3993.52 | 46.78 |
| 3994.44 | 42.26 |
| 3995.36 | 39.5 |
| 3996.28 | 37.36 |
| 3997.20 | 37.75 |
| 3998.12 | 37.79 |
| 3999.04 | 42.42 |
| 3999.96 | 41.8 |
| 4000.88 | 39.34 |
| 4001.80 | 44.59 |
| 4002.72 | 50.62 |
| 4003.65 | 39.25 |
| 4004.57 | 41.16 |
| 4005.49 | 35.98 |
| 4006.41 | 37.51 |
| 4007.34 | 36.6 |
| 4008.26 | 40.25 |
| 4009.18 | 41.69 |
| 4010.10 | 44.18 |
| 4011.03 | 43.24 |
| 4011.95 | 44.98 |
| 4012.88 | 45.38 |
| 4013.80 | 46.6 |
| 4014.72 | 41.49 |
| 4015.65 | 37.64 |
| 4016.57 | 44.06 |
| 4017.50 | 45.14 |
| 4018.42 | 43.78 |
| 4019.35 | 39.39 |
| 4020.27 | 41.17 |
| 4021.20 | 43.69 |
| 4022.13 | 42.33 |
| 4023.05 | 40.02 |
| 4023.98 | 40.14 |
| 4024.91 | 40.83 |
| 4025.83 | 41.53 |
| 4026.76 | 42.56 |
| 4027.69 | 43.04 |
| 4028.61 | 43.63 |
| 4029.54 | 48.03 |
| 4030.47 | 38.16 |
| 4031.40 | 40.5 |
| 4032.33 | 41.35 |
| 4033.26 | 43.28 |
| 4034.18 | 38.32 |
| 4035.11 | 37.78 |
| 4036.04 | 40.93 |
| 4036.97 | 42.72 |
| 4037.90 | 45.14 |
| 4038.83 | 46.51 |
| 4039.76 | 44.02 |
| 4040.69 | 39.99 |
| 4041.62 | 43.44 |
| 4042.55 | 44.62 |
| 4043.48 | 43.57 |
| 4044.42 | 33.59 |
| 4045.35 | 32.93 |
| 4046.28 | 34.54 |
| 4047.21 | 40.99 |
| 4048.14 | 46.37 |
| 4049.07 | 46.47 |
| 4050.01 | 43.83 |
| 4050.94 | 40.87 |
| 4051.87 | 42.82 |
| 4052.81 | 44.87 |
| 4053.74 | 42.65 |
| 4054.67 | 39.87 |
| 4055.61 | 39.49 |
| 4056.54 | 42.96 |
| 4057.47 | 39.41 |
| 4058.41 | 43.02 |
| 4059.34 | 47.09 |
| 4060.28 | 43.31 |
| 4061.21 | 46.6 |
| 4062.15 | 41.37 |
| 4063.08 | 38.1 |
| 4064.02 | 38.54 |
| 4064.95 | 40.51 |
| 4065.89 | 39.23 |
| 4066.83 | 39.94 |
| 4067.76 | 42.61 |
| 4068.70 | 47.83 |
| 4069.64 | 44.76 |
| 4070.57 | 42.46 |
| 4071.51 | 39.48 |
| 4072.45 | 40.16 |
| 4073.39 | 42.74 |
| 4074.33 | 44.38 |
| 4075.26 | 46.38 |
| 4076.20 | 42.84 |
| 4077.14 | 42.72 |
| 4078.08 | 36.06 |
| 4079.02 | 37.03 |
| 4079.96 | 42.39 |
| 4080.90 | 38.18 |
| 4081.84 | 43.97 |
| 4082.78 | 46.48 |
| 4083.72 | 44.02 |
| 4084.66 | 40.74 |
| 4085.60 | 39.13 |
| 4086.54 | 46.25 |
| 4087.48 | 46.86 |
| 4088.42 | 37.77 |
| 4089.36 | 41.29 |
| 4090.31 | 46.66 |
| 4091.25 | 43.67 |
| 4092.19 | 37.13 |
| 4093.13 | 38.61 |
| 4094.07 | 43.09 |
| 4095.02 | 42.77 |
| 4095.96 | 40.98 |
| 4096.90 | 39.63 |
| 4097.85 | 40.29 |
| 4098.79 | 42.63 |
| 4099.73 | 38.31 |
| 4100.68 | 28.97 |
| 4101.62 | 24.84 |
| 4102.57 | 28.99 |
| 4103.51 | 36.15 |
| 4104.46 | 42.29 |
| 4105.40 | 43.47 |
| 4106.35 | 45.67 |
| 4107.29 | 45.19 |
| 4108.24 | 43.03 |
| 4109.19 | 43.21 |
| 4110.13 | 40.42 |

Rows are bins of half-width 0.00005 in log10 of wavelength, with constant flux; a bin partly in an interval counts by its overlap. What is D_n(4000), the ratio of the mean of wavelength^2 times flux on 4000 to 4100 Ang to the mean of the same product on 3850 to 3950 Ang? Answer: 1.3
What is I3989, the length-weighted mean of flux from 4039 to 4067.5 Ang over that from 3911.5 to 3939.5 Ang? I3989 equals 1.50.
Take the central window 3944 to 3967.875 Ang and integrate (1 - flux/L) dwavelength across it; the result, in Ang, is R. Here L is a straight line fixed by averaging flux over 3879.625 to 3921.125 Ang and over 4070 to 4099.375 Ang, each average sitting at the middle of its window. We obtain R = 2.7 Ang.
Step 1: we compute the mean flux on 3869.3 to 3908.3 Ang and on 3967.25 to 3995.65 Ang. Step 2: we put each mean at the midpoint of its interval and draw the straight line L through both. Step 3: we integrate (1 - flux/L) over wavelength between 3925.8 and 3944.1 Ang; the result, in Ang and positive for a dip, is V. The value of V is 7.2 Ang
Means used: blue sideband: 35.4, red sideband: 34.6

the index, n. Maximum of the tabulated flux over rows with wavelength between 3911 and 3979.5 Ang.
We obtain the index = 42.93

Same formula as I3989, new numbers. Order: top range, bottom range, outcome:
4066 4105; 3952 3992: 1.23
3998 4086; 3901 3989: 1.31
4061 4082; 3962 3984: 1.46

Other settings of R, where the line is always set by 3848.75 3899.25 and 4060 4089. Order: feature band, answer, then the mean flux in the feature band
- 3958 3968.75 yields 3.5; 26.1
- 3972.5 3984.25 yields 0.6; 37.3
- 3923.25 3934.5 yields 4.9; 21.2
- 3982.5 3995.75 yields -0.6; 41.5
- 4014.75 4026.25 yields -0.3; 41.6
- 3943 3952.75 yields 0.3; 37.2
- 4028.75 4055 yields -0.4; 41.7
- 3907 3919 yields -0.4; 38.5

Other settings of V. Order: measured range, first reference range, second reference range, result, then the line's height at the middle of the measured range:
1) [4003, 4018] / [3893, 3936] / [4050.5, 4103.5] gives -1.7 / 37.4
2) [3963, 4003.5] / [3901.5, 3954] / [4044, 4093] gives 1.2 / 35.7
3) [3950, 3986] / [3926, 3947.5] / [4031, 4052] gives -3.9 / 29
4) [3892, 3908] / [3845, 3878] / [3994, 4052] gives 0.9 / 38.8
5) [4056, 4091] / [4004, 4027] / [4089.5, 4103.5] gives -2.7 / 39.3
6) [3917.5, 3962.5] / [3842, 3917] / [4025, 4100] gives 9.3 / 38.5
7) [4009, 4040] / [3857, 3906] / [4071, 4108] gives -2.5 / 39.3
